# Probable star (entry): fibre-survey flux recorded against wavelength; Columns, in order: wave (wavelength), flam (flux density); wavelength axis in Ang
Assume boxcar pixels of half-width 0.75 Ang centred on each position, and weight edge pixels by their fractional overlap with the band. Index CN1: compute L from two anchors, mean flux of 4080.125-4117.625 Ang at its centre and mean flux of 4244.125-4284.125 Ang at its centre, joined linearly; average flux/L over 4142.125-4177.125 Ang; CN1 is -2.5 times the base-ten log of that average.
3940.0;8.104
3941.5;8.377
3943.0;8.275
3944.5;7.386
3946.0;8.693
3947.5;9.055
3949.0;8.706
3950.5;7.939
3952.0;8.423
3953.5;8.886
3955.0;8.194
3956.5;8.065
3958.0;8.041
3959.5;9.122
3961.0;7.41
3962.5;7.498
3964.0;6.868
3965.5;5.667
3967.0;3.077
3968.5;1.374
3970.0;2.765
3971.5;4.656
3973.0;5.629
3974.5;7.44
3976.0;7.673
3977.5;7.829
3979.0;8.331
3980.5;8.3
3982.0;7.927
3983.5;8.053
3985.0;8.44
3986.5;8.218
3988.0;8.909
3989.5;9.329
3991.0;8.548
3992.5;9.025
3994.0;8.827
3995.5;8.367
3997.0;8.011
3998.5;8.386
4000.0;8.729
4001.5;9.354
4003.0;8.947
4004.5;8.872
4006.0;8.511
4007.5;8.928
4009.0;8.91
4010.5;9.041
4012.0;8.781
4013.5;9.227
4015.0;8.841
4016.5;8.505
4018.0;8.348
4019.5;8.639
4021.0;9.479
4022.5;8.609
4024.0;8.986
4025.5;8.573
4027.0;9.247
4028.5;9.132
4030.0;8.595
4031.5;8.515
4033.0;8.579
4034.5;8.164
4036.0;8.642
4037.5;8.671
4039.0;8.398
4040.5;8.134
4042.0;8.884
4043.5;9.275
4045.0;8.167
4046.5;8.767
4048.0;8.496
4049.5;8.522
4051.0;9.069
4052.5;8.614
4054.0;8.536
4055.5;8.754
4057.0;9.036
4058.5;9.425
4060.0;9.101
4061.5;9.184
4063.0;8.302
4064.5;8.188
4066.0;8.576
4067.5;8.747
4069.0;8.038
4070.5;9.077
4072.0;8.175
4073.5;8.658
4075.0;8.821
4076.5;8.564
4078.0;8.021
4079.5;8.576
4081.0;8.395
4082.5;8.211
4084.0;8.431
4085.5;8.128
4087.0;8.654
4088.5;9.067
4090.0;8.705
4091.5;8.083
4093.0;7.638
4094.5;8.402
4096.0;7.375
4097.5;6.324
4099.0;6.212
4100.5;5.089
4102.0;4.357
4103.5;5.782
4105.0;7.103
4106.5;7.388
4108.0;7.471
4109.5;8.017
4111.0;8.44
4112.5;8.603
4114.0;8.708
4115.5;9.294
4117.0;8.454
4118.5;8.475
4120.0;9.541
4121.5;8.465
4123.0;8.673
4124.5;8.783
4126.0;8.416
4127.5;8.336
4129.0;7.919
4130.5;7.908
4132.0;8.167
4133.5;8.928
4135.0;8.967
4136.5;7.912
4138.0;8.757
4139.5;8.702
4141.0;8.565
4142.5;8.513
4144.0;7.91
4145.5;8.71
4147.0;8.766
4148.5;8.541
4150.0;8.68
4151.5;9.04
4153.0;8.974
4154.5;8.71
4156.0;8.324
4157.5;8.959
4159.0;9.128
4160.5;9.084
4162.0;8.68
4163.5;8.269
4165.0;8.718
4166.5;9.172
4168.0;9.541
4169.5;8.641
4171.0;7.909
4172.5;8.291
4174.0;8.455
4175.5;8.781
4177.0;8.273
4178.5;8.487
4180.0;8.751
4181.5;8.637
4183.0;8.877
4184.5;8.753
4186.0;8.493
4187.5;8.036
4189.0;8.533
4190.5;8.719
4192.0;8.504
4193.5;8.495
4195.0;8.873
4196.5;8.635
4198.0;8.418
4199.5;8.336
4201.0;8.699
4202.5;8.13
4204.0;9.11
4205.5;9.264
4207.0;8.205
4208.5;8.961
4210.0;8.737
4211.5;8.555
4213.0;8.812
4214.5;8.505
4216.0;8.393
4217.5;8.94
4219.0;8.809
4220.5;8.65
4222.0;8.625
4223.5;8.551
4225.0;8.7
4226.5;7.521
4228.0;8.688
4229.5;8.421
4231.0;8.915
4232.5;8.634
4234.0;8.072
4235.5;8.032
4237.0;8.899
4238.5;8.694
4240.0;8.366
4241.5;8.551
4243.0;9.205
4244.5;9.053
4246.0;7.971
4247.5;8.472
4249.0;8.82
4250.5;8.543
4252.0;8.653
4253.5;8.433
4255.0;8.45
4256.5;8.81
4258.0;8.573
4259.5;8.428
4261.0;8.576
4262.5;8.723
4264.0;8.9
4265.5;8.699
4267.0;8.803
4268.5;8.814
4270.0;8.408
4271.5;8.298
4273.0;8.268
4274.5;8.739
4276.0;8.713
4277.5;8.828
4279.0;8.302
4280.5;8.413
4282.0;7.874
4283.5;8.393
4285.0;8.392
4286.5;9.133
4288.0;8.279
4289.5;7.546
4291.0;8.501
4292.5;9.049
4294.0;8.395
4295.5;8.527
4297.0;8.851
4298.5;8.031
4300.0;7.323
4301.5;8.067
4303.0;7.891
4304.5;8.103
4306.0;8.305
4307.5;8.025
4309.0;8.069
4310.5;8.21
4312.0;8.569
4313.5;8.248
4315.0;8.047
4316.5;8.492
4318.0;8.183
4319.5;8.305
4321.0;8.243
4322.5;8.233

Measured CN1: -0.09 mag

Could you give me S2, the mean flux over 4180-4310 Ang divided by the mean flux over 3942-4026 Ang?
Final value 1.07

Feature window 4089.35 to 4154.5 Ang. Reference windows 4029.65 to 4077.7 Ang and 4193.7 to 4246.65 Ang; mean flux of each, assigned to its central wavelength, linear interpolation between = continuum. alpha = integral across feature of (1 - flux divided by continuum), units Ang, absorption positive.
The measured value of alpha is 4.1 Ang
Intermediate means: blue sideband 8.64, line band 8.08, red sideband 8.6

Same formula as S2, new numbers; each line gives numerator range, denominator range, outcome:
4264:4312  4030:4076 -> 0.97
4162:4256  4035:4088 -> 1.00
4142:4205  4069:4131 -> 1.08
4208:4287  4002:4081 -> 0.98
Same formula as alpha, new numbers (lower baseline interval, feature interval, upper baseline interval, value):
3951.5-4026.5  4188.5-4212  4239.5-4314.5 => -0.9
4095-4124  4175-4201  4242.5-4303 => -1.8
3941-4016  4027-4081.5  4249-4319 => -4.3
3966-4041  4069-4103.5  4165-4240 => 2.0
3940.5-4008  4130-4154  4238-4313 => -1.3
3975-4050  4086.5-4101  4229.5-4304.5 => 1.7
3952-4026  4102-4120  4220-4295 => 0.7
